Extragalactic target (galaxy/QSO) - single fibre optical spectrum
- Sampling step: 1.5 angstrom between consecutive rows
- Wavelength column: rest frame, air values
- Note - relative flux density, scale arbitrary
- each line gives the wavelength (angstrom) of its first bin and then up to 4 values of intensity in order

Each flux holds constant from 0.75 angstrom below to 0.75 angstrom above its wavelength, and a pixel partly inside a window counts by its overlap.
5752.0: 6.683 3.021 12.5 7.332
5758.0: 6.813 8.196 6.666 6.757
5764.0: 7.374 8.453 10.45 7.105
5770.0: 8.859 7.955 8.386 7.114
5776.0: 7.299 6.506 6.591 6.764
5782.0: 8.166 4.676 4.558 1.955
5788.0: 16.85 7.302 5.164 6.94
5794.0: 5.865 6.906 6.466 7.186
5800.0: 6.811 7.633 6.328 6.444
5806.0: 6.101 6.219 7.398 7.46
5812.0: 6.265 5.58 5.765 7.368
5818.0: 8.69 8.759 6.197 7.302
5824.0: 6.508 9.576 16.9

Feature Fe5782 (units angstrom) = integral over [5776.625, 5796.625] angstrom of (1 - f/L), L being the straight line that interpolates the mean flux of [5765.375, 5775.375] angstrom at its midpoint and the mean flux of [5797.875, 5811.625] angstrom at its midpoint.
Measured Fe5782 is 2.13 angstrom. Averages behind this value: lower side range 8.31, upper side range 6.82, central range 6.79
